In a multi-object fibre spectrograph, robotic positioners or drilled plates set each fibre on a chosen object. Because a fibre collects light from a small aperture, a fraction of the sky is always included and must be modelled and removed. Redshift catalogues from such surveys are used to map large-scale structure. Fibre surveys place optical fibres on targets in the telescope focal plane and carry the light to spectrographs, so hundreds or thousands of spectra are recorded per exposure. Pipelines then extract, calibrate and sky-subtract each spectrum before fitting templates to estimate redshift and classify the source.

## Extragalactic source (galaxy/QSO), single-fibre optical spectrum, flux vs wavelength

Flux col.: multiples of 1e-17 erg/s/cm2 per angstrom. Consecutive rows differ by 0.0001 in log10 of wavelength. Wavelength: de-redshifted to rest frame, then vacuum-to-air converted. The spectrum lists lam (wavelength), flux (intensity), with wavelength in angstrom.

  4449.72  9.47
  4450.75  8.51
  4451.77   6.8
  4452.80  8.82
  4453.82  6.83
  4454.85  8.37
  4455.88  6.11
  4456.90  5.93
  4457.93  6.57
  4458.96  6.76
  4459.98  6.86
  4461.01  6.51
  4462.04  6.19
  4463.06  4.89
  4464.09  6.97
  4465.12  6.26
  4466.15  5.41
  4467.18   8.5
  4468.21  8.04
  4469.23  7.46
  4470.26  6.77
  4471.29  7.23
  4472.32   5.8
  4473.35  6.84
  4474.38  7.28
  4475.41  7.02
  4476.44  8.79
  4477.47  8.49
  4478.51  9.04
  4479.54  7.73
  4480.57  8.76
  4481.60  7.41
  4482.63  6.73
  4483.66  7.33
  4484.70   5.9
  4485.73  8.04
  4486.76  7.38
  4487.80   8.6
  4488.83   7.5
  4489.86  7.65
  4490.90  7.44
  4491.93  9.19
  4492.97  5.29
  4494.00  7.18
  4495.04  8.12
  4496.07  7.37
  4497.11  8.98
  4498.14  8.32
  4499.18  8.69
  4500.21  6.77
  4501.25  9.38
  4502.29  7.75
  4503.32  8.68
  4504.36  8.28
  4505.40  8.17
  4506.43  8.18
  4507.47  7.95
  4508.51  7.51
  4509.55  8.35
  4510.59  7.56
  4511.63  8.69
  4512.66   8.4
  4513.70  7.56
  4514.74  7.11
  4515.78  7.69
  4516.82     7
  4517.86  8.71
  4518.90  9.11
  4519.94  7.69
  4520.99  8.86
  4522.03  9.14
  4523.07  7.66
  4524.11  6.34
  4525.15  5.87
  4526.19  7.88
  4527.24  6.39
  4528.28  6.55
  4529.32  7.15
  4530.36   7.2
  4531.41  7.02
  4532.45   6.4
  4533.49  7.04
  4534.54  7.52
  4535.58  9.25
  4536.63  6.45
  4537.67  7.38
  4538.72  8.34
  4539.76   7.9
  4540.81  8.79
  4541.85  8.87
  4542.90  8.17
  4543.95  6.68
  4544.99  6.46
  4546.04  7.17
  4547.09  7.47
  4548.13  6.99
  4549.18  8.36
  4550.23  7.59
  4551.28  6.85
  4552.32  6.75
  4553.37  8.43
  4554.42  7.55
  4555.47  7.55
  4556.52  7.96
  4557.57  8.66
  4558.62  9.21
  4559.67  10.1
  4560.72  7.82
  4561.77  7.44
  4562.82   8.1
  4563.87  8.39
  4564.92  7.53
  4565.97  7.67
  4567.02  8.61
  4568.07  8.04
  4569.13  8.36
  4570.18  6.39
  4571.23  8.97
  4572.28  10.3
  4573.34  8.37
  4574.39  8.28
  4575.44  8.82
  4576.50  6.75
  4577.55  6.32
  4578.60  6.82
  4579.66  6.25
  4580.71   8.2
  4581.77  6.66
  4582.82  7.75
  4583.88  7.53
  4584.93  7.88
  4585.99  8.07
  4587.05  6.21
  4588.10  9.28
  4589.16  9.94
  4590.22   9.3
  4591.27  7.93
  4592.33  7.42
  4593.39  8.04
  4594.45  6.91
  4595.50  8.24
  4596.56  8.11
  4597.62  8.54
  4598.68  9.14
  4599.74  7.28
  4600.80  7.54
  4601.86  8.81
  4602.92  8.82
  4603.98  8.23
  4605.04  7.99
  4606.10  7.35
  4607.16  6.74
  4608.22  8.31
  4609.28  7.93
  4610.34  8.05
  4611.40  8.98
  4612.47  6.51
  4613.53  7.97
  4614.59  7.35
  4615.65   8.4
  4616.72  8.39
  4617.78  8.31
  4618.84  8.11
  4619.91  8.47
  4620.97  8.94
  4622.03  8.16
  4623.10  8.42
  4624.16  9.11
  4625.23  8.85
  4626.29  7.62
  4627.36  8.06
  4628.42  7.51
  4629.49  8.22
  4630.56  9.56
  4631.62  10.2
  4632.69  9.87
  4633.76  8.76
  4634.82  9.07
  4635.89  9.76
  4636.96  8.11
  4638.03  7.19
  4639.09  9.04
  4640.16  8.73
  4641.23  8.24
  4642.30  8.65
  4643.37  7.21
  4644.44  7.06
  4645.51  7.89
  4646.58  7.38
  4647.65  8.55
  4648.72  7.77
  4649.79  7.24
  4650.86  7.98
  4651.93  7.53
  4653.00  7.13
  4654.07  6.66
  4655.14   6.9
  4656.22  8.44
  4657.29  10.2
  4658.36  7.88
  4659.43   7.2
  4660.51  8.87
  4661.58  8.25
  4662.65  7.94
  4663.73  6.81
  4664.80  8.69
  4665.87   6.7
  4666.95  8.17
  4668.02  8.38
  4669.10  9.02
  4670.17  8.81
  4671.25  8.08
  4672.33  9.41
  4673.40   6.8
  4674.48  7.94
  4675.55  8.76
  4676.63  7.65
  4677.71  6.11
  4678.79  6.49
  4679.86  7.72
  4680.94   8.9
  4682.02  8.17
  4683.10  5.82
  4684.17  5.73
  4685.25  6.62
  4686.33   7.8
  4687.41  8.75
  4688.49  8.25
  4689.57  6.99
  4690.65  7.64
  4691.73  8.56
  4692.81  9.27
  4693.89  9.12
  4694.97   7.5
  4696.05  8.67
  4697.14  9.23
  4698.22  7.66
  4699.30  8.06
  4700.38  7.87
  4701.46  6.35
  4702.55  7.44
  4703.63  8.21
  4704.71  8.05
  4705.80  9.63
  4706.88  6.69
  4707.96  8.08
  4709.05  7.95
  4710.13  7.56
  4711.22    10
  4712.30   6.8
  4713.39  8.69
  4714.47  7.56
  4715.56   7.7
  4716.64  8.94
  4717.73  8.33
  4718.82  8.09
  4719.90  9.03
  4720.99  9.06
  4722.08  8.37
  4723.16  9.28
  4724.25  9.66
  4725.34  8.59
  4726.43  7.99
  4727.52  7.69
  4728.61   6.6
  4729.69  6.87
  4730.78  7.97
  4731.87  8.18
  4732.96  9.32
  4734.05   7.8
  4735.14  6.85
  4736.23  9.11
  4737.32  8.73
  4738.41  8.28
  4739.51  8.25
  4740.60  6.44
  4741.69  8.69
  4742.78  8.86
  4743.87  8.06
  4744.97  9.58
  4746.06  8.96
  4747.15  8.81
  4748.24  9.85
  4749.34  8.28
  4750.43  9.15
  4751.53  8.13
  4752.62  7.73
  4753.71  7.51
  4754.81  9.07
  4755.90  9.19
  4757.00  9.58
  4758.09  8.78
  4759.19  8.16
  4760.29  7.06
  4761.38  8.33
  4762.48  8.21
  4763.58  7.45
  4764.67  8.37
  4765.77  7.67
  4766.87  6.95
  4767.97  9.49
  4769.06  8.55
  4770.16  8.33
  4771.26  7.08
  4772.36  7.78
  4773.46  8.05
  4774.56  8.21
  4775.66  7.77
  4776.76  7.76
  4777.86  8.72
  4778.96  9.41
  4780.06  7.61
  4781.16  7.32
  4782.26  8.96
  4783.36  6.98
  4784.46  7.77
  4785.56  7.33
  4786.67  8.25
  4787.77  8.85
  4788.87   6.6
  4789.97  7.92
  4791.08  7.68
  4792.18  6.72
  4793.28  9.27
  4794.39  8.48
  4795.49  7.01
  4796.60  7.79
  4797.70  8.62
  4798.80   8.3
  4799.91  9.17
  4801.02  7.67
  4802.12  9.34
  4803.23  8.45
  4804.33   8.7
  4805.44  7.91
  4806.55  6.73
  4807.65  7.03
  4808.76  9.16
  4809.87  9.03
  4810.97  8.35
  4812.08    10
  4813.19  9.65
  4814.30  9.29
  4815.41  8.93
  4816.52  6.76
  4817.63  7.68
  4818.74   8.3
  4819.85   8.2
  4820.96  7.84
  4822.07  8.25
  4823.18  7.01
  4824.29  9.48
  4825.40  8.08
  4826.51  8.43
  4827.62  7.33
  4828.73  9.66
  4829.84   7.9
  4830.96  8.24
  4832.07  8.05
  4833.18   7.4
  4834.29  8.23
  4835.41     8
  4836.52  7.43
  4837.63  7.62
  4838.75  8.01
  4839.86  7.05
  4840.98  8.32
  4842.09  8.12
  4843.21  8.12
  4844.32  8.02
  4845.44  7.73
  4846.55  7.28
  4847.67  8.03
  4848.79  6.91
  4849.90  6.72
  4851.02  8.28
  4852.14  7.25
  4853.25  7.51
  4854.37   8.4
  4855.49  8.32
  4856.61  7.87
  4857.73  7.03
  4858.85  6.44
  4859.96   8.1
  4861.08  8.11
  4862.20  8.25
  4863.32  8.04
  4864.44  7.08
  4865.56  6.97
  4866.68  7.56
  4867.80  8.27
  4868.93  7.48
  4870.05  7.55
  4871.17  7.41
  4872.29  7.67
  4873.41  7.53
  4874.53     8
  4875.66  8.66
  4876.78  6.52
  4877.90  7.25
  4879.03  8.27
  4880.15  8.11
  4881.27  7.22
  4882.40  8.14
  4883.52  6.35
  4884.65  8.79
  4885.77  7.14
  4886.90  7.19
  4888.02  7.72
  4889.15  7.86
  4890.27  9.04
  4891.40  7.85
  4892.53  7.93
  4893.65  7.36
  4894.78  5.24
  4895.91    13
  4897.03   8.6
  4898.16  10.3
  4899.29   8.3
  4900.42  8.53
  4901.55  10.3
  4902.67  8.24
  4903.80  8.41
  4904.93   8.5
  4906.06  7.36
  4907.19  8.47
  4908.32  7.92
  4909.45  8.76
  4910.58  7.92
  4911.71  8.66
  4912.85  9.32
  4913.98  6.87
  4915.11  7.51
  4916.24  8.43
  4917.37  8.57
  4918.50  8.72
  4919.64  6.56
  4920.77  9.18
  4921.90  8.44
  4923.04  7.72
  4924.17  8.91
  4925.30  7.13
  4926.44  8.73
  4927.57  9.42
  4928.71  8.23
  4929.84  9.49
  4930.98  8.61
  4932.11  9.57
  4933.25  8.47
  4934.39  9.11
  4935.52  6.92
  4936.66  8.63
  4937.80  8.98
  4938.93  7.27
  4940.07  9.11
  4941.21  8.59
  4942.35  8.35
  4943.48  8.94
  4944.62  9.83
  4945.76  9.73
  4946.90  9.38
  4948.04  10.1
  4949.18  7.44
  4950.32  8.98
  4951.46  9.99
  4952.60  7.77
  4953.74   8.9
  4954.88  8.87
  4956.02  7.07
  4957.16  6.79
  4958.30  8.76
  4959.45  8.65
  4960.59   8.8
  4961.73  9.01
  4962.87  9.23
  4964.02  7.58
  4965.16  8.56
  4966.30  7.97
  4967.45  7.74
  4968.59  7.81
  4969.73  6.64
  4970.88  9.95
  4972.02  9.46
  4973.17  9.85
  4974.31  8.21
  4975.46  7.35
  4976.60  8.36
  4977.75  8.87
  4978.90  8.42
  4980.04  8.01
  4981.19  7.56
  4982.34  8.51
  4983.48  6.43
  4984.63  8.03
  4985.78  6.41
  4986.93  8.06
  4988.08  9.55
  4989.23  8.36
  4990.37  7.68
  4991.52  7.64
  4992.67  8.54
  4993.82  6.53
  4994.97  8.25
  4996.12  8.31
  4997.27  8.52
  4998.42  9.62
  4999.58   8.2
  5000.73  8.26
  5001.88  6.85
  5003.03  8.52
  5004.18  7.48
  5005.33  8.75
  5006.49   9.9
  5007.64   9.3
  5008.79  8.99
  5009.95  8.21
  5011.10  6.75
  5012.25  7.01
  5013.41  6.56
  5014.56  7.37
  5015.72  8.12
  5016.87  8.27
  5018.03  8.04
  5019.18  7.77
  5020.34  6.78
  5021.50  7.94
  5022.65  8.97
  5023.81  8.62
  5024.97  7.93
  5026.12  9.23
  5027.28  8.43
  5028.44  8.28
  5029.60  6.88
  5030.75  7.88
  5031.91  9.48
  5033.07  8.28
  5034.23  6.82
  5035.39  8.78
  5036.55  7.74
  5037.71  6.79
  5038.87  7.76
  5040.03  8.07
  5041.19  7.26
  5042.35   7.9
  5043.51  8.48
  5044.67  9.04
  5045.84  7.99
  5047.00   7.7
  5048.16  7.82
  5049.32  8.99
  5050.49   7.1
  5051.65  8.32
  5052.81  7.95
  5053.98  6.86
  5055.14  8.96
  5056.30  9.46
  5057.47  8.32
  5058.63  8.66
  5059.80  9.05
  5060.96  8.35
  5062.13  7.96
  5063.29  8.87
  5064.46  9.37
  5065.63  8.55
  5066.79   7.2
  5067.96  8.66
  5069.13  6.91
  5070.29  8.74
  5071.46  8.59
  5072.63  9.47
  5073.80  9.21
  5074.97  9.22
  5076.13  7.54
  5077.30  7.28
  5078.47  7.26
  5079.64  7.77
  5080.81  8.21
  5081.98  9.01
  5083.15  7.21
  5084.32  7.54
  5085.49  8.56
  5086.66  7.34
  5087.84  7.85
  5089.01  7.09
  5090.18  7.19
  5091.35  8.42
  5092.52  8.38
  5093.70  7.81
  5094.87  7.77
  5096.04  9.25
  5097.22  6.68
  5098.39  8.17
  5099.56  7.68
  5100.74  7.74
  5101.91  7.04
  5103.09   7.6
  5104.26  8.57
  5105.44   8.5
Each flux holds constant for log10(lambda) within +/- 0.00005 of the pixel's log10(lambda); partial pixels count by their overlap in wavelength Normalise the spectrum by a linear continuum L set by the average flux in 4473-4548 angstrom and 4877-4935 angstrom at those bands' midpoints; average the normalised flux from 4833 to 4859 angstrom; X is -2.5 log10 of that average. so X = 0.07 mag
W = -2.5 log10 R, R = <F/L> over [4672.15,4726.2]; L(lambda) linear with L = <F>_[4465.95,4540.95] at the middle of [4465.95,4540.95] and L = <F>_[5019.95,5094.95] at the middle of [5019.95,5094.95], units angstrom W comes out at -0.03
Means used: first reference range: 7.67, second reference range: 8.13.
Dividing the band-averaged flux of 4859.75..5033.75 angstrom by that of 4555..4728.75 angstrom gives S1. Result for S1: 1.02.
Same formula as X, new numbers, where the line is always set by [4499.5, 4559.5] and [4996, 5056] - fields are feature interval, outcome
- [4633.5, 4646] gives -0.07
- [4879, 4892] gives 0.03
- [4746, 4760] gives -0.10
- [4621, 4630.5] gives -0.07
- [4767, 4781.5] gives -0.03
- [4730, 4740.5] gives -0.04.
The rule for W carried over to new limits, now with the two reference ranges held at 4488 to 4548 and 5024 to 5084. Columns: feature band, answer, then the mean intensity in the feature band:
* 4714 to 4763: -0.06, 8.37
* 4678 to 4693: 0.04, 7.56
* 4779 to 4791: 0.02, 7.83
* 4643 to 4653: 0.03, 7.61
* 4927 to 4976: -0.07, 8.61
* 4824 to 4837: -0.02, 8.17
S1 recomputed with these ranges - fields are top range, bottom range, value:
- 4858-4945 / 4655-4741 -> 1.02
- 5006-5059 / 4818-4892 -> 1.04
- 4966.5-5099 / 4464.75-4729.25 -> 1.02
